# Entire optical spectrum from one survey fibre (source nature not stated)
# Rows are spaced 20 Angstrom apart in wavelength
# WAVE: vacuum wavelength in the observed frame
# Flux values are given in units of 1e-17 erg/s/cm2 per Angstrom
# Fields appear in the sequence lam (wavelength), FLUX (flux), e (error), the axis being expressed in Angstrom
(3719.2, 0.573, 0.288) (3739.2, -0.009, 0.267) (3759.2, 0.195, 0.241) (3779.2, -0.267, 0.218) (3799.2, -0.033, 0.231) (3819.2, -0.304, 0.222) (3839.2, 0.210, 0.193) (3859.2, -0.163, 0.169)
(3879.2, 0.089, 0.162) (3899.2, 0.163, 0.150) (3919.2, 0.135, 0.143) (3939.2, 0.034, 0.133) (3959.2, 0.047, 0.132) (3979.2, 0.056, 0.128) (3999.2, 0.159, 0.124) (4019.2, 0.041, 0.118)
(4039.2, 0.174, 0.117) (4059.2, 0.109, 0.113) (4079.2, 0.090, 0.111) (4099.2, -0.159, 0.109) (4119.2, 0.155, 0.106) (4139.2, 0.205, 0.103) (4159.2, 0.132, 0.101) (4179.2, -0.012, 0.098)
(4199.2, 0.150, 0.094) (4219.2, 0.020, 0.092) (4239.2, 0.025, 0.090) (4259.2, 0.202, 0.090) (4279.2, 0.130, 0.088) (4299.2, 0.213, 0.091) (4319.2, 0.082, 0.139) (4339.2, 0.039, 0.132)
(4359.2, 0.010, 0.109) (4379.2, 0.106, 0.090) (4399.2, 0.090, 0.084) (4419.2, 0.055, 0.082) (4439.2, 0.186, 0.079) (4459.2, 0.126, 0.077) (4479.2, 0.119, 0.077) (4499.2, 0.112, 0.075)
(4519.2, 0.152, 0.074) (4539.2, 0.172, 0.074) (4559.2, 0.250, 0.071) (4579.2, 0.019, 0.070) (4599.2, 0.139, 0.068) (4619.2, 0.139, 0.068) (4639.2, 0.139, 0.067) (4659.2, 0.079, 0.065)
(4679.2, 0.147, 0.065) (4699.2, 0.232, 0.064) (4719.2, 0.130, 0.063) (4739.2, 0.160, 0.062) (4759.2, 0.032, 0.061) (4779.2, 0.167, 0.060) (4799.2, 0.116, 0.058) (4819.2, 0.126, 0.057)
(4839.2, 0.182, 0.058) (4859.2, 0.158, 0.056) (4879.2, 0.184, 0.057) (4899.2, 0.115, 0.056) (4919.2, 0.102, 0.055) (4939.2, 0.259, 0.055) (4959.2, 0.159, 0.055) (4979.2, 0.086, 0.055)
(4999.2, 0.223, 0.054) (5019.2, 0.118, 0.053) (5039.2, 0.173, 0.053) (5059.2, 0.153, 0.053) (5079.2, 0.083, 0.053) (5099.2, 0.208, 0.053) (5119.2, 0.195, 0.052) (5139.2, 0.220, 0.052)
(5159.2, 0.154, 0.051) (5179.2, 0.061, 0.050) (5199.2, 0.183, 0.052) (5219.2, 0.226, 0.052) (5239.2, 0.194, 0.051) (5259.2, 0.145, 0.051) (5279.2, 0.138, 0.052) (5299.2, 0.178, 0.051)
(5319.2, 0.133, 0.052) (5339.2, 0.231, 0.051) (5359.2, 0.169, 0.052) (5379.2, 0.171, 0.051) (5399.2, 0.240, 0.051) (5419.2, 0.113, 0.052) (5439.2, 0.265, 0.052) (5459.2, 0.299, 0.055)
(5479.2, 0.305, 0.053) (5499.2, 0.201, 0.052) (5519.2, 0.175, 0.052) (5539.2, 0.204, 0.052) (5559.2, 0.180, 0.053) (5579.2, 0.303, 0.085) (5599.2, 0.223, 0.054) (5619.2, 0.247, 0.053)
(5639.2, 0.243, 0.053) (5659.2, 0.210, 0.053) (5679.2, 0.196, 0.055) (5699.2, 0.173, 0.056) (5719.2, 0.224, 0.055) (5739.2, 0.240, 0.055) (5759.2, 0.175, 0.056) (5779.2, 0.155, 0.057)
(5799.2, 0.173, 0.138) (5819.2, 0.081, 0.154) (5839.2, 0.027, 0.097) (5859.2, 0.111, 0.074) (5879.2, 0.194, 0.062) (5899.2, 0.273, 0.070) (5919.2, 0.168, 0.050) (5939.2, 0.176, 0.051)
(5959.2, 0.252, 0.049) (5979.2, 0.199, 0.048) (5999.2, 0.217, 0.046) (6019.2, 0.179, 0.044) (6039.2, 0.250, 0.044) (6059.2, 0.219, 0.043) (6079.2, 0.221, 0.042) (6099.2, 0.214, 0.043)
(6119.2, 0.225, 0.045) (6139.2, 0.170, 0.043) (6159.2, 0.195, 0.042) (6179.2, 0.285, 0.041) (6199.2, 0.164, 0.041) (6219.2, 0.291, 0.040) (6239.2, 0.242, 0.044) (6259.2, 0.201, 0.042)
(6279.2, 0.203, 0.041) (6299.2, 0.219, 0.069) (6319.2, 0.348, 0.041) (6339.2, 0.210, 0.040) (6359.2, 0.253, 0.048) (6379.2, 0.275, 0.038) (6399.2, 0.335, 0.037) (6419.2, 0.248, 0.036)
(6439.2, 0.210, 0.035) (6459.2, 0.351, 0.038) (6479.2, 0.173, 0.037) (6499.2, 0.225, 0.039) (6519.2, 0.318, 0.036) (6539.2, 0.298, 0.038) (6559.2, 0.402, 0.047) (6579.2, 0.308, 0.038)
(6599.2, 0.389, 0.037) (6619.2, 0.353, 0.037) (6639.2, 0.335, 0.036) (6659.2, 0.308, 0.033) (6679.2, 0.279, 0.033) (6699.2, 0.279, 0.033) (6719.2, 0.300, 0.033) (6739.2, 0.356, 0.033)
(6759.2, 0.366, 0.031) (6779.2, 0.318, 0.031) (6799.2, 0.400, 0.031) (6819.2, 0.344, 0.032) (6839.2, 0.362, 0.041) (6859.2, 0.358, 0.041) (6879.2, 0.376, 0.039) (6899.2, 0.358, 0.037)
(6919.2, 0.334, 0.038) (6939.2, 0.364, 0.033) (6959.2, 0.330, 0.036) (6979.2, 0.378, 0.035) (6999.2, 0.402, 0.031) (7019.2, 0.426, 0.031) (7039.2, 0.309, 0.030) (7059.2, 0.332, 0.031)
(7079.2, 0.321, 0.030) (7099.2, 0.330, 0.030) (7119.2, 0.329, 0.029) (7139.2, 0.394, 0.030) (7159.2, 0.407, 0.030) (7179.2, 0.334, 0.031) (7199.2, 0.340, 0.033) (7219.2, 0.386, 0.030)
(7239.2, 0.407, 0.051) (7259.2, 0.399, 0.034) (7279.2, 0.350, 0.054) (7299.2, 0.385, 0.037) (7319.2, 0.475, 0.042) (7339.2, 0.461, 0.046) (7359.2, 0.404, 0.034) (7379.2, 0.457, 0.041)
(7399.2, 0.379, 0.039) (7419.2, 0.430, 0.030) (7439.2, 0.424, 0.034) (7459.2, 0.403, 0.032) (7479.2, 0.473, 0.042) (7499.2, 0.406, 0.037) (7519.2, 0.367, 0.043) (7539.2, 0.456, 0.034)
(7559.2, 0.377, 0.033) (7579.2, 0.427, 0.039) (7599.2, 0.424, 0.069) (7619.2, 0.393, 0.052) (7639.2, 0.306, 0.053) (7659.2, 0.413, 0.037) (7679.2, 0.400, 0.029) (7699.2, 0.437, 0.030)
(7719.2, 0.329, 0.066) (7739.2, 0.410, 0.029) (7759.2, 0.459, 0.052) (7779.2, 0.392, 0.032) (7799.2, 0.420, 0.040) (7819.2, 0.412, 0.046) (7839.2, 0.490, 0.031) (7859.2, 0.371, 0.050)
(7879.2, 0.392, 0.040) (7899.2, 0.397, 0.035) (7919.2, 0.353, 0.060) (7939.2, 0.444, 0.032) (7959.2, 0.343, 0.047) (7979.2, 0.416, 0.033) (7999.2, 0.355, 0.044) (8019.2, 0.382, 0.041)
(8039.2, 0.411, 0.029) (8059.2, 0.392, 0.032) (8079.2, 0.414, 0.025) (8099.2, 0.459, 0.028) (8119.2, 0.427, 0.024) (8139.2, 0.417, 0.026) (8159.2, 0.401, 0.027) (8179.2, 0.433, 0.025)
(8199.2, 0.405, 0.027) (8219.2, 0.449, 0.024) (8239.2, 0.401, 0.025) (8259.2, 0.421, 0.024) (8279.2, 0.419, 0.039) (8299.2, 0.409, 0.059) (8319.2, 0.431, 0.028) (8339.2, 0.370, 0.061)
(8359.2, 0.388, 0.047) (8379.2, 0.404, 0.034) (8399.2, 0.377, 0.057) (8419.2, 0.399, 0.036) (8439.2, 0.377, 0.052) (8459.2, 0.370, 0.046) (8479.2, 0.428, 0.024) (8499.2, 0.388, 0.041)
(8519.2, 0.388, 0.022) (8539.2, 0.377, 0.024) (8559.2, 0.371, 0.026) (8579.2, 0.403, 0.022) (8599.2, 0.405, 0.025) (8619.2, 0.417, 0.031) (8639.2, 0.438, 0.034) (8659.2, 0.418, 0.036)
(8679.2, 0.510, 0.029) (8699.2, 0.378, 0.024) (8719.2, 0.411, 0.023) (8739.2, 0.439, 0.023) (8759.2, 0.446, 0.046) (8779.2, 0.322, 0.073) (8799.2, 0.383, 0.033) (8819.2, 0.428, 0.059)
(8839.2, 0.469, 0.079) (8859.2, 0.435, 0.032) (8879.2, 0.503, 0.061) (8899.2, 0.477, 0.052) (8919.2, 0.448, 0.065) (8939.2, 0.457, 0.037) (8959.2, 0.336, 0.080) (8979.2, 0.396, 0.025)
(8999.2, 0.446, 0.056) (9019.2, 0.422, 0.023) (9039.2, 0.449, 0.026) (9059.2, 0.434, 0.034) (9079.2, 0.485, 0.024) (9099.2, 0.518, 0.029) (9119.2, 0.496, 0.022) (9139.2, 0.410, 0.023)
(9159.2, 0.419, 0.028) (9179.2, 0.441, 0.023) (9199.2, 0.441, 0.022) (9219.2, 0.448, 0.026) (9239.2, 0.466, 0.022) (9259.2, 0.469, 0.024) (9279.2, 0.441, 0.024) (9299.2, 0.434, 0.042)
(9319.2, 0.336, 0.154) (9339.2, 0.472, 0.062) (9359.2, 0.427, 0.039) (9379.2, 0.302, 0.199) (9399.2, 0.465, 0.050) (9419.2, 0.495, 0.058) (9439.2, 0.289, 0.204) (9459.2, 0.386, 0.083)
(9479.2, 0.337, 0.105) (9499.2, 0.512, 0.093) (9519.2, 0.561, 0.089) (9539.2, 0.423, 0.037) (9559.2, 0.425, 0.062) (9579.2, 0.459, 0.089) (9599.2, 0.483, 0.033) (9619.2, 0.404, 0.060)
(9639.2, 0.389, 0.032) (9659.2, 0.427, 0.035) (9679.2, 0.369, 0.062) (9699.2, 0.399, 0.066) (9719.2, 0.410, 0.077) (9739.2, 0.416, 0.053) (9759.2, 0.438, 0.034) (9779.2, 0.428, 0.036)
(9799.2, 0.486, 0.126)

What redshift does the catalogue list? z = 0.634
